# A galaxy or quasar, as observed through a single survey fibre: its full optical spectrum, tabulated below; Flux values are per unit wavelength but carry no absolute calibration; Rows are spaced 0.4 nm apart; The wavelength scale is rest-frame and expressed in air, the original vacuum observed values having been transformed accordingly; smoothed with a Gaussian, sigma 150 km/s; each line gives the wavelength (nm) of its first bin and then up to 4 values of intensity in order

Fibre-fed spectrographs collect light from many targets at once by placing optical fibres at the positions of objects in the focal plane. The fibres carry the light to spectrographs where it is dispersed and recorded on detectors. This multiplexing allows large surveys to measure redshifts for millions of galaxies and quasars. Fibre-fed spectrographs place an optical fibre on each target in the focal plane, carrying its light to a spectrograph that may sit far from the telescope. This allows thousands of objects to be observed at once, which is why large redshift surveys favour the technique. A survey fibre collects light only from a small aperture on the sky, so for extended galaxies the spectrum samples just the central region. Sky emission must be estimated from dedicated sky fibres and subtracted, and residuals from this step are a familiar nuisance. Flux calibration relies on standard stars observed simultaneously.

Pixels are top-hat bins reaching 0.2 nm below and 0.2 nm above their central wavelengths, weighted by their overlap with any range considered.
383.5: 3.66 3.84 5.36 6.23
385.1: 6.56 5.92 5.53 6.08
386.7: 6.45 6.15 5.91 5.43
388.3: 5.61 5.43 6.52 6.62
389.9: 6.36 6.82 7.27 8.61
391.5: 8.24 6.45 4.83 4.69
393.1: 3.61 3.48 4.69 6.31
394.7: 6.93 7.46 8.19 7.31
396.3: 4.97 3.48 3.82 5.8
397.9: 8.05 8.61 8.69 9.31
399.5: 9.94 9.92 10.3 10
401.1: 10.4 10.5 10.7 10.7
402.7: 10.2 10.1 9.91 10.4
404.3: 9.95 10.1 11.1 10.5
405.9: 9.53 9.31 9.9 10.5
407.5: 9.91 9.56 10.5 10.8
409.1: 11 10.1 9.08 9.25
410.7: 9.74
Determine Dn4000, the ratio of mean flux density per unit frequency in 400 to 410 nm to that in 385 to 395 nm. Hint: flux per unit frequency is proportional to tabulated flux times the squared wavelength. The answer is 1.83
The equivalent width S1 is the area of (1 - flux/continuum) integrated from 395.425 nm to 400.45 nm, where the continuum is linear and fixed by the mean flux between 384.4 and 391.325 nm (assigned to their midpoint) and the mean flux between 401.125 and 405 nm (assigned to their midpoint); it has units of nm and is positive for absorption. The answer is 0.84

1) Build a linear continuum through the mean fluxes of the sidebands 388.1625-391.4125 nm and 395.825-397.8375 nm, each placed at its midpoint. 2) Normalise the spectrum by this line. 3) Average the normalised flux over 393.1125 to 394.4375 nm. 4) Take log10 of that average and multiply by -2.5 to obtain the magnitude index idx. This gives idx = 0.257 mag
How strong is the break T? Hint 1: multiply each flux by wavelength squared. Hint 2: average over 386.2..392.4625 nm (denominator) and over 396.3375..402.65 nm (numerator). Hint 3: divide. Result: 1.41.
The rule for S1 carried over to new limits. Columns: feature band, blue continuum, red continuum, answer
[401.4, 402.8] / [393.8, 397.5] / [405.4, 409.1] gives -0.392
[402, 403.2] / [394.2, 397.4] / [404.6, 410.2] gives -0.278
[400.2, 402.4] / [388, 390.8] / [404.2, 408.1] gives -0.360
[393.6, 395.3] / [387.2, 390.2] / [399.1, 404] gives 0.374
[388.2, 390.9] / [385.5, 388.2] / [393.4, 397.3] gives -0.256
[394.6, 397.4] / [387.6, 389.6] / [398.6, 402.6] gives 0.806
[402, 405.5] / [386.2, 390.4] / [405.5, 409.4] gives -0.366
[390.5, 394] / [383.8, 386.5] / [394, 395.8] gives 0.460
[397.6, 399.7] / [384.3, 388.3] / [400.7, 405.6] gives 0.098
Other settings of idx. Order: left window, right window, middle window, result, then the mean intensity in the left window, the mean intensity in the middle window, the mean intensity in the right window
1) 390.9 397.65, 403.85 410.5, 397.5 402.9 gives -0.23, 5.82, 9.65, 10.1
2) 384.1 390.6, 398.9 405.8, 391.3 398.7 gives 0.34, 6.08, 6.01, 10.2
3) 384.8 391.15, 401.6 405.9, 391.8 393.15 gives 0.44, 6.27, 4.92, 10.3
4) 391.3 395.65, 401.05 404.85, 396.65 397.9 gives 0.45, 5.87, 5.06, 10.3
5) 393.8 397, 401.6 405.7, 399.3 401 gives -0.17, 6.14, 10.1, 10.4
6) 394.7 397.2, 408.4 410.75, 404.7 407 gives -0.13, 6.04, 10.1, 10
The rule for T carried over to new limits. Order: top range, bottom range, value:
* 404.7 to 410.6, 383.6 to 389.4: 1.94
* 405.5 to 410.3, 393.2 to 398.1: 1.82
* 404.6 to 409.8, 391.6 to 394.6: 2.17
